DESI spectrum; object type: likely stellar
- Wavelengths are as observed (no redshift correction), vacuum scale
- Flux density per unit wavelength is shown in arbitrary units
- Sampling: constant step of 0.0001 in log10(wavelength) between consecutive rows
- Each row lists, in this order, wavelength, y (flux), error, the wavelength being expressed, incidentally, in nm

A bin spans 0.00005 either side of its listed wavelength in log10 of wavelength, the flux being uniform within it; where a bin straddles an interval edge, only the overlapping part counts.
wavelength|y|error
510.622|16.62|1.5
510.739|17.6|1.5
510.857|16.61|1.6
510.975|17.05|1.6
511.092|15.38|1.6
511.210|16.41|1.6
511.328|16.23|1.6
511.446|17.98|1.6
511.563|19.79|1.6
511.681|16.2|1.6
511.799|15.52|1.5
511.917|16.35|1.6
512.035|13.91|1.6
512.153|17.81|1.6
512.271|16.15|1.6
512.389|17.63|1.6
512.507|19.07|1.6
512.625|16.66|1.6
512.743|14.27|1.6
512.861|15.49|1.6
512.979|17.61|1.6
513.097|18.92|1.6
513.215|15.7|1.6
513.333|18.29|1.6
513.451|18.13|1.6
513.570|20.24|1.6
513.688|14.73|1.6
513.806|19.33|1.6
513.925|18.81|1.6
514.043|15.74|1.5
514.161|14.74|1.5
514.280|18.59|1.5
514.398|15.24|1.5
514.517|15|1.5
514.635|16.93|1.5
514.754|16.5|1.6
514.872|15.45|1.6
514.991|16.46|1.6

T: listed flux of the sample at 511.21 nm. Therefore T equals 16.41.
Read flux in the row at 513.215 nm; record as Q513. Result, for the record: 15.7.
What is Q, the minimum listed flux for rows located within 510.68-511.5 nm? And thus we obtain 15.38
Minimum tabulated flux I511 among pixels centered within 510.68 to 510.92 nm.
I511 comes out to 16.61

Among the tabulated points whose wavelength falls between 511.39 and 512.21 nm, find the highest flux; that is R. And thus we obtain 19.79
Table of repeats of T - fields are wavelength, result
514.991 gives 16.46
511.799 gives 15.52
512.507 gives 19.07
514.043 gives 15.74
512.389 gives 17.63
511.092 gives 15.38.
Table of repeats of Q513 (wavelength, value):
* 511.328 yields 16.23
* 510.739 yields 17.6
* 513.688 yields 14.73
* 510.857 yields 16.61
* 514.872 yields 15.45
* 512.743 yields 14.27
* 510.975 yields 17.05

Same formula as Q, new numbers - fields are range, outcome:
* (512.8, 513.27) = 15.49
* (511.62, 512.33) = 13.91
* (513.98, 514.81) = 14.74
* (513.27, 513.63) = 18.13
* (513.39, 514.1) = 14.73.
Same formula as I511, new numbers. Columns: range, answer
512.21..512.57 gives 16.15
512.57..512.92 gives 14.27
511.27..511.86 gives 15.52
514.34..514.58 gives 15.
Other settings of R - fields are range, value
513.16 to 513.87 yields 20.24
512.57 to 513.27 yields 18.92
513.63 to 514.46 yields 19.33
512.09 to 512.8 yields 19.07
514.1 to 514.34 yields 18.59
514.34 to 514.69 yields 16.93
